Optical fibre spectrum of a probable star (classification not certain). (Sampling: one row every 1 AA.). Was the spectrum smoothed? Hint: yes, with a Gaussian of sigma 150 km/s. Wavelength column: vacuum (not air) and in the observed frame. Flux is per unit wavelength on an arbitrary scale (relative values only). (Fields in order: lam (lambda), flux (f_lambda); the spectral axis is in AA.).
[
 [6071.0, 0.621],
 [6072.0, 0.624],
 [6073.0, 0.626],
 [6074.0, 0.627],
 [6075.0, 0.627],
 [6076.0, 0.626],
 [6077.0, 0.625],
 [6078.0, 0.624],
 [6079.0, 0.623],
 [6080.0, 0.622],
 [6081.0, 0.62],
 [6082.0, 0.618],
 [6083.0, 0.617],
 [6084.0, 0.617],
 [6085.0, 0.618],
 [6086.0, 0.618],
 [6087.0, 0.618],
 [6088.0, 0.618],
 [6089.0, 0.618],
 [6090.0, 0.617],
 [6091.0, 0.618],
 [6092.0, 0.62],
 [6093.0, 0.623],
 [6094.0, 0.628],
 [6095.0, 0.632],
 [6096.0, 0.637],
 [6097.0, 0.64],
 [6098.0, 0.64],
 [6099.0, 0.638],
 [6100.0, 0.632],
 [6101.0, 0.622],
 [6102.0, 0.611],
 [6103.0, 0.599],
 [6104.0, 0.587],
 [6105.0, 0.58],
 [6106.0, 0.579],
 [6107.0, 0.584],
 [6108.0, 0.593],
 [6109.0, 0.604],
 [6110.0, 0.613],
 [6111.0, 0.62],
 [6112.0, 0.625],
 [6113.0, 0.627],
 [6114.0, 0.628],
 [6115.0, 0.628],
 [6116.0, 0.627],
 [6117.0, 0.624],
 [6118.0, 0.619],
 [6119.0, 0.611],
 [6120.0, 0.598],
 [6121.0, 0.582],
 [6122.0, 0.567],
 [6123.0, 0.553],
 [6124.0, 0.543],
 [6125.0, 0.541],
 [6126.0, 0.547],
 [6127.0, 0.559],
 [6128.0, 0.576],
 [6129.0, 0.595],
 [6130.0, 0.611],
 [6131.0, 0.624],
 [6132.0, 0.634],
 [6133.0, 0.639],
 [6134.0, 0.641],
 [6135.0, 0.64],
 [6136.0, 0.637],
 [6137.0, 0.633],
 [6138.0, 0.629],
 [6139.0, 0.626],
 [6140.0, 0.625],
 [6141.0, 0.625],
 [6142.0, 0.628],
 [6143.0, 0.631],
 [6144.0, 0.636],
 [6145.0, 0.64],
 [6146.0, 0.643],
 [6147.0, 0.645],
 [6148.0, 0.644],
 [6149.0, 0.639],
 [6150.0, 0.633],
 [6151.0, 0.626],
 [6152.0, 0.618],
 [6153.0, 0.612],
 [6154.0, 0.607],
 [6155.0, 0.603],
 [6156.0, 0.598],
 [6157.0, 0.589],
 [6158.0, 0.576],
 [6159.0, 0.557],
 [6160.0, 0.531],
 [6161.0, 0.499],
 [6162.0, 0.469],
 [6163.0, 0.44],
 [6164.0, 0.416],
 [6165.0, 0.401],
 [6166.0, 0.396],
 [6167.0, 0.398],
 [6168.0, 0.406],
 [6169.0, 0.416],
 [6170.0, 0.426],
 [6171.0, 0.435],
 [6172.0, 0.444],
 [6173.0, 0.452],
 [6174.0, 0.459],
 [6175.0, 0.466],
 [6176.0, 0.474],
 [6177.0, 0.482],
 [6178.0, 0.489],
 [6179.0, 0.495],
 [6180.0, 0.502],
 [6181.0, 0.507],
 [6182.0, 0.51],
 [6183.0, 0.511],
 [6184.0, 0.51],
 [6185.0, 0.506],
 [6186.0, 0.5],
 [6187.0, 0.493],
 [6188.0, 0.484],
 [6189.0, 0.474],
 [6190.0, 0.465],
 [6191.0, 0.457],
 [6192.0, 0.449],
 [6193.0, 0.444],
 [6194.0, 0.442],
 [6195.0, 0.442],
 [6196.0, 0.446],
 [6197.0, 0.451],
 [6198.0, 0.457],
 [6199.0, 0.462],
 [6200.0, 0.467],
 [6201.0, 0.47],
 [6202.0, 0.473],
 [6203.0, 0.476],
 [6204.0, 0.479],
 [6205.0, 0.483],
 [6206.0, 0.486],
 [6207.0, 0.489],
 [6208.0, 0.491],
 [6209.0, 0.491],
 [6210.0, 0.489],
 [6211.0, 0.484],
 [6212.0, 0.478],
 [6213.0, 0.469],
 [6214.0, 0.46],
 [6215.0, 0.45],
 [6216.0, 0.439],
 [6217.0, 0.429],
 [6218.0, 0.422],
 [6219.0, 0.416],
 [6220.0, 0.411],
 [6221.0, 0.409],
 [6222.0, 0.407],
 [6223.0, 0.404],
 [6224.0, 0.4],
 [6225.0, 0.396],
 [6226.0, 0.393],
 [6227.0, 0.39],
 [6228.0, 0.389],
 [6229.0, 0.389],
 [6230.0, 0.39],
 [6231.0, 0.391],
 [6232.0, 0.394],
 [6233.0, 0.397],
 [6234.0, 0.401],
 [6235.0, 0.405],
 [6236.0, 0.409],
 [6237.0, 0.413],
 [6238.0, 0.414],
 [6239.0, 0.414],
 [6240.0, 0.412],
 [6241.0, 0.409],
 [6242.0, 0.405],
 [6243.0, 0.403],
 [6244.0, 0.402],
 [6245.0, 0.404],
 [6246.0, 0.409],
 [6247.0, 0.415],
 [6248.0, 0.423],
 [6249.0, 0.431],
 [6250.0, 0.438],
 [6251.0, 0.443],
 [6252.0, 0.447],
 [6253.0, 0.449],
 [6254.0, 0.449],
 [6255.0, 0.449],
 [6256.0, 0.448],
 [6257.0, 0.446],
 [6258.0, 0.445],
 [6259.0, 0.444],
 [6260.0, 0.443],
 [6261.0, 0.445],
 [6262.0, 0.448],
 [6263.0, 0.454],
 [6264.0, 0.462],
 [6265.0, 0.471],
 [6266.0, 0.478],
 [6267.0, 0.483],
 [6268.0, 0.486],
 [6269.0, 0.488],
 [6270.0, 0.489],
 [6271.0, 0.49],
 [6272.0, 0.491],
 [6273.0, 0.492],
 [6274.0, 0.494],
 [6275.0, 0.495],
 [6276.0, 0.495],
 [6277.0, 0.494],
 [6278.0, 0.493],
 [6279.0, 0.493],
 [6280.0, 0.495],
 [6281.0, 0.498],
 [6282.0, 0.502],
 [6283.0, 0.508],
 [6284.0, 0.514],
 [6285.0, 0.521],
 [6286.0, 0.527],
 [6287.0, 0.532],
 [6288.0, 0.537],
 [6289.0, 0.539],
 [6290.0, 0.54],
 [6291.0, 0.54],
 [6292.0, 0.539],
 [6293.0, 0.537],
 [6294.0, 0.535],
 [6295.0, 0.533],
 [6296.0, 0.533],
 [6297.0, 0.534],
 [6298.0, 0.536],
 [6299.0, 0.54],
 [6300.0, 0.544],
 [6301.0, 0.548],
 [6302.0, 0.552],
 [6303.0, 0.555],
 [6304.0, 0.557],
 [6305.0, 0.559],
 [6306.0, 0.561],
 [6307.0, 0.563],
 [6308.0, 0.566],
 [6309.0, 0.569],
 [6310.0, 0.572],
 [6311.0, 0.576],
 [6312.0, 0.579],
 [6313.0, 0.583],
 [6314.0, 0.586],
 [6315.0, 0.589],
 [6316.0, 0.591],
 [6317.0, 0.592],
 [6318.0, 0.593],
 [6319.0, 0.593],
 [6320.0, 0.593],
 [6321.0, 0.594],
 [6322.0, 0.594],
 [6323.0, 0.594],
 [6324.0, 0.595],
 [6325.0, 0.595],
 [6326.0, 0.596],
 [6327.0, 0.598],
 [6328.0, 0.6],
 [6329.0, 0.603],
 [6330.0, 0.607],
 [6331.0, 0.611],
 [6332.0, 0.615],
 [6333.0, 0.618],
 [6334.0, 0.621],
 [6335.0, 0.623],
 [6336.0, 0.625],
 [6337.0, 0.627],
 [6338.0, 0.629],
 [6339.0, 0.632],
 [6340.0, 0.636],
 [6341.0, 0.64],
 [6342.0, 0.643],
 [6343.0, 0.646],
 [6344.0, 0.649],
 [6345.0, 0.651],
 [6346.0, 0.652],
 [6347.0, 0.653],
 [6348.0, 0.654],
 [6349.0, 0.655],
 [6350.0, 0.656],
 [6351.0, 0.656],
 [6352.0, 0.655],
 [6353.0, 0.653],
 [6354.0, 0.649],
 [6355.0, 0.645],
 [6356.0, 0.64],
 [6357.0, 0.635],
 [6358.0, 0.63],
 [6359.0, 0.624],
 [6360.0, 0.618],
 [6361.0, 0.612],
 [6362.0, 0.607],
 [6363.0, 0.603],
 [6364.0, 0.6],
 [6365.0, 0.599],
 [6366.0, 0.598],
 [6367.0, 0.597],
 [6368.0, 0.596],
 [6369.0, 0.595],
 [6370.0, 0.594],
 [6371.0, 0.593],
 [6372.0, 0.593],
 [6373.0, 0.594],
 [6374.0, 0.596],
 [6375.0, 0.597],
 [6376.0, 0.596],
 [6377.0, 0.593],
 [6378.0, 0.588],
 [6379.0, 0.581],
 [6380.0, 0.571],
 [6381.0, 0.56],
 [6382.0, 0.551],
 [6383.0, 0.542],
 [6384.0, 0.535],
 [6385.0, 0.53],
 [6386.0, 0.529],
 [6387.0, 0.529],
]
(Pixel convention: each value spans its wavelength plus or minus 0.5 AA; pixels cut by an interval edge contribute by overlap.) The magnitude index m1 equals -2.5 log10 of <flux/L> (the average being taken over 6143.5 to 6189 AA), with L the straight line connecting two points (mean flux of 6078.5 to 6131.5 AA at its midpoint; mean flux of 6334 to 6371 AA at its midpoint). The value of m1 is 0.18 mag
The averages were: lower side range 0.608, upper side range 0.629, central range 0.519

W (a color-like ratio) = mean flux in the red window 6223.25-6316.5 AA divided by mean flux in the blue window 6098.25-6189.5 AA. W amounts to 0.85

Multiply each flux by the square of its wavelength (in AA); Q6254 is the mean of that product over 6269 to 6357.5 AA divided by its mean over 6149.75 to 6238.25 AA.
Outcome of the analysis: 1.29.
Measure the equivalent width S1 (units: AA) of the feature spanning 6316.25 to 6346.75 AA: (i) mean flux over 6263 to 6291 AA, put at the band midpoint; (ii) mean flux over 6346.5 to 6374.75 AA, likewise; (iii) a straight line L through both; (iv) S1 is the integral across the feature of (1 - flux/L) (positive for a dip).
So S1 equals -1.9 AA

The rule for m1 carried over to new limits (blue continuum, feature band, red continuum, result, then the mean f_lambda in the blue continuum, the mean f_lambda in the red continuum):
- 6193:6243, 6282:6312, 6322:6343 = 0.031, 0.434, 0.616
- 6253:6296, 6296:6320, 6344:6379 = -0.050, 0.492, 0.62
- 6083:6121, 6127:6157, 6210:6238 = -0.136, 0.616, 0.417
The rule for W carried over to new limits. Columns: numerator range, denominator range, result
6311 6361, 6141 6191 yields 1.19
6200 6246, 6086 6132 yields 0.71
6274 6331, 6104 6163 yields 0.92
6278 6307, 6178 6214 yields 1.11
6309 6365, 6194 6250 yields 1.43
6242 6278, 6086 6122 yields 0.74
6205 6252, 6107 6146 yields 0.70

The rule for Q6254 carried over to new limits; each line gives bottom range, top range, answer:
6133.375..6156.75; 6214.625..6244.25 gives 0.67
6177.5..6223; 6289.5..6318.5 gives 1.24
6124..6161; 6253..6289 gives 0.83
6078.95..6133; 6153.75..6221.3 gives 0.80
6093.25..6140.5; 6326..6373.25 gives 1.10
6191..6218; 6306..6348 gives 1.36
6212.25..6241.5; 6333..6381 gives 1.57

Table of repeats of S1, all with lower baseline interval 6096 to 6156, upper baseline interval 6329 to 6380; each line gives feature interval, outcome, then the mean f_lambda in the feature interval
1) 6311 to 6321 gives 0.5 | 0.588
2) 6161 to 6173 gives 3.7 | 0.427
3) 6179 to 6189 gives 1.9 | 0.501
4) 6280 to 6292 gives 1.9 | 0.523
